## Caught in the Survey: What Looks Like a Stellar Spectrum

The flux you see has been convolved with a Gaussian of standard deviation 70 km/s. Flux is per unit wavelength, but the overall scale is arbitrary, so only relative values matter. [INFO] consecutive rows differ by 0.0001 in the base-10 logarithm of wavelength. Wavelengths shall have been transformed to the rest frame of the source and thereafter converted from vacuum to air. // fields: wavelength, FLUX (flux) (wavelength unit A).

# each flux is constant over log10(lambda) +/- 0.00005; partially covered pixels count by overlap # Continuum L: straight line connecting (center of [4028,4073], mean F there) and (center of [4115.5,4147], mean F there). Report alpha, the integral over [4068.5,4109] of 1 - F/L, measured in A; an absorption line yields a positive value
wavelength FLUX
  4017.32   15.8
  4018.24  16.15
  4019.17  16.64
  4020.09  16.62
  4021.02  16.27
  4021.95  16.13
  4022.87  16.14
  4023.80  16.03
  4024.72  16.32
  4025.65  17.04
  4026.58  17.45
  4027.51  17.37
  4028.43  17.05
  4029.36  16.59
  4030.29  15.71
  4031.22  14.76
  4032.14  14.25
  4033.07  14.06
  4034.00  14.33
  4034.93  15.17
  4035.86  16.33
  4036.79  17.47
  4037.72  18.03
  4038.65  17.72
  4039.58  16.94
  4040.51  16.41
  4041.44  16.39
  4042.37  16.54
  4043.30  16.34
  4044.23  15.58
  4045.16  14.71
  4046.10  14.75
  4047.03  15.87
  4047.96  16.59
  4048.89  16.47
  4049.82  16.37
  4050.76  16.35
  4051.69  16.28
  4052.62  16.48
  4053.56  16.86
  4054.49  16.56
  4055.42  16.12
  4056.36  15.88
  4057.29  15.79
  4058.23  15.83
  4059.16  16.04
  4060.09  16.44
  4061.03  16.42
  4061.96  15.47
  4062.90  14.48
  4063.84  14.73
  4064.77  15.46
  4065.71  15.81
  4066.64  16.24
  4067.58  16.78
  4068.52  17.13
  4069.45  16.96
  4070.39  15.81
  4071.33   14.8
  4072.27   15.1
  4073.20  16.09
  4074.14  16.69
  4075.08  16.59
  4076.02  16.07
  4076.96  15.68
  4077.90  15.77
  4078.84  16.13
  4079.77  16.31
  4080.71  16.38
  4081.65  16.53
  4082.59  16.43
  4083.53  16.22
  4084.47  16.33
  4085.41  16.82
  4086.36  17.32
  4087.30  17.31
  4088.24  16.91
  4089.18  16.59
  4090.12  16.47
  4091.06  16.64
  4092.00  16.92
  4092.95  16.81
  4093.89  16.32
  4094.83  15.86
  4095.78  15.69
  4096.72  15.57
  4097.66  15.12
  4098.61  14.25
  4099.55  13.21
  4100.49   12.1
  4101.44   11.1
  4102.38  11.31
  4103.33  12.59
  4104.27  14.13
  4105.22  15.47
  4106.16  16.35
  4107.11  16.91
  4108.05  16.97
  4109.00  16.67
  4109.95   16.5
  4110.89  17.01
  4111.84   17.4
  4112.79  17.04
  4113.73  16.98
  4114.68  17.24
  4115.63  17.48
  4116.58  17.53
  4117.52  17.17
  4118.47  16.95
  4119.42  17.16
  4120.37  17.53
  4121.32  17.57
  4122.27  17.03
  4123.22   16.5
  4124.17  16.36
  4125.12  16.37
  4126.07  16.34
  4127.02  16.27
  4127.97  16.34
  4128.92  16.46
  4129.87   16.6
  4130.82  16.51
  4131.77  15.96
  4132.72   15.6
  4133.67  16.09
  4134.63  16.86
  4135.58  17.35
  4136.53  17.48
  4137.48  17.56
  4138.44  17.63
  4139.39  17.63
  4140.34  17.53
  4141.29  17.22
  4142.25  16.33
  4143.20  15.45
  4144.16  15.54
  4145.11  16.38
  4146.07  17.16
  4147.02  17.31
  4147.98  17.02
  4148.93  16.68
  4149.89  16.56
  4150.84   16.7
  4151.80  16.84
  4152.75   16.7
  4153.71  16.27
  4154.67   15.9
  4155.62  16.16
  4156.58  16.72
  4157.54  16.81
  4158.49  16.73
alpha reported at 1.6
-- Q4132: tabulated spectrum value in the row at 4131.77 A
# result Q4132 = 15.96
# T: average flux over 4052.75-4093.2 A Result 16.2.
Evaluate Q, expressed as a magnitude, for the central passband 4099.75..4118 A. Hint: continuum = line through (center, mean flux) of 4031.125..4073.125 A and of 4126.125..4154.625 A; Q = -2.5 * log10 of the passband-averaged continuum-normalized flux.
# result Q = 0.05 mag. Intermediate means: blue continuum 16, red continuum 16.7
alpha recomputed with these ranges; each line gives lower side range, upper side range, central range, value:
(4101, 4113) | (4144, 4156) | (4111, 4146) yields -1.92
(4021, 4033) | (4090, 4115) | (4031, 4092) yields -1.10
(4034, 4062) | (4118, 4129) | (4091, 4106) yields 1.84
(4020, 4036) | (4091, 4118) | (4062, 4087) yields -0.52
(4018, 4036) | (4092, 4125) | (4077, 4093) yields -0.63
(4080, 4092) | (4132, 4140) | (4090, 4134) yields 2.19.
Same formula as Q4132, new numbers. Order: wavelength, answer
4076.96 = 15.68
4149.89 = 16.56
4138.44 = 17.63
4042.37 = 16.54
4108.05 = 16.97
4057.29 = 15.79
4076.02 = 16.07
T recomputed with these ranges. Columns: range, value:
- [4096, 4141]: 16.2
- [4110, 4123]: 17.2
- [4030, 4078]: 16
